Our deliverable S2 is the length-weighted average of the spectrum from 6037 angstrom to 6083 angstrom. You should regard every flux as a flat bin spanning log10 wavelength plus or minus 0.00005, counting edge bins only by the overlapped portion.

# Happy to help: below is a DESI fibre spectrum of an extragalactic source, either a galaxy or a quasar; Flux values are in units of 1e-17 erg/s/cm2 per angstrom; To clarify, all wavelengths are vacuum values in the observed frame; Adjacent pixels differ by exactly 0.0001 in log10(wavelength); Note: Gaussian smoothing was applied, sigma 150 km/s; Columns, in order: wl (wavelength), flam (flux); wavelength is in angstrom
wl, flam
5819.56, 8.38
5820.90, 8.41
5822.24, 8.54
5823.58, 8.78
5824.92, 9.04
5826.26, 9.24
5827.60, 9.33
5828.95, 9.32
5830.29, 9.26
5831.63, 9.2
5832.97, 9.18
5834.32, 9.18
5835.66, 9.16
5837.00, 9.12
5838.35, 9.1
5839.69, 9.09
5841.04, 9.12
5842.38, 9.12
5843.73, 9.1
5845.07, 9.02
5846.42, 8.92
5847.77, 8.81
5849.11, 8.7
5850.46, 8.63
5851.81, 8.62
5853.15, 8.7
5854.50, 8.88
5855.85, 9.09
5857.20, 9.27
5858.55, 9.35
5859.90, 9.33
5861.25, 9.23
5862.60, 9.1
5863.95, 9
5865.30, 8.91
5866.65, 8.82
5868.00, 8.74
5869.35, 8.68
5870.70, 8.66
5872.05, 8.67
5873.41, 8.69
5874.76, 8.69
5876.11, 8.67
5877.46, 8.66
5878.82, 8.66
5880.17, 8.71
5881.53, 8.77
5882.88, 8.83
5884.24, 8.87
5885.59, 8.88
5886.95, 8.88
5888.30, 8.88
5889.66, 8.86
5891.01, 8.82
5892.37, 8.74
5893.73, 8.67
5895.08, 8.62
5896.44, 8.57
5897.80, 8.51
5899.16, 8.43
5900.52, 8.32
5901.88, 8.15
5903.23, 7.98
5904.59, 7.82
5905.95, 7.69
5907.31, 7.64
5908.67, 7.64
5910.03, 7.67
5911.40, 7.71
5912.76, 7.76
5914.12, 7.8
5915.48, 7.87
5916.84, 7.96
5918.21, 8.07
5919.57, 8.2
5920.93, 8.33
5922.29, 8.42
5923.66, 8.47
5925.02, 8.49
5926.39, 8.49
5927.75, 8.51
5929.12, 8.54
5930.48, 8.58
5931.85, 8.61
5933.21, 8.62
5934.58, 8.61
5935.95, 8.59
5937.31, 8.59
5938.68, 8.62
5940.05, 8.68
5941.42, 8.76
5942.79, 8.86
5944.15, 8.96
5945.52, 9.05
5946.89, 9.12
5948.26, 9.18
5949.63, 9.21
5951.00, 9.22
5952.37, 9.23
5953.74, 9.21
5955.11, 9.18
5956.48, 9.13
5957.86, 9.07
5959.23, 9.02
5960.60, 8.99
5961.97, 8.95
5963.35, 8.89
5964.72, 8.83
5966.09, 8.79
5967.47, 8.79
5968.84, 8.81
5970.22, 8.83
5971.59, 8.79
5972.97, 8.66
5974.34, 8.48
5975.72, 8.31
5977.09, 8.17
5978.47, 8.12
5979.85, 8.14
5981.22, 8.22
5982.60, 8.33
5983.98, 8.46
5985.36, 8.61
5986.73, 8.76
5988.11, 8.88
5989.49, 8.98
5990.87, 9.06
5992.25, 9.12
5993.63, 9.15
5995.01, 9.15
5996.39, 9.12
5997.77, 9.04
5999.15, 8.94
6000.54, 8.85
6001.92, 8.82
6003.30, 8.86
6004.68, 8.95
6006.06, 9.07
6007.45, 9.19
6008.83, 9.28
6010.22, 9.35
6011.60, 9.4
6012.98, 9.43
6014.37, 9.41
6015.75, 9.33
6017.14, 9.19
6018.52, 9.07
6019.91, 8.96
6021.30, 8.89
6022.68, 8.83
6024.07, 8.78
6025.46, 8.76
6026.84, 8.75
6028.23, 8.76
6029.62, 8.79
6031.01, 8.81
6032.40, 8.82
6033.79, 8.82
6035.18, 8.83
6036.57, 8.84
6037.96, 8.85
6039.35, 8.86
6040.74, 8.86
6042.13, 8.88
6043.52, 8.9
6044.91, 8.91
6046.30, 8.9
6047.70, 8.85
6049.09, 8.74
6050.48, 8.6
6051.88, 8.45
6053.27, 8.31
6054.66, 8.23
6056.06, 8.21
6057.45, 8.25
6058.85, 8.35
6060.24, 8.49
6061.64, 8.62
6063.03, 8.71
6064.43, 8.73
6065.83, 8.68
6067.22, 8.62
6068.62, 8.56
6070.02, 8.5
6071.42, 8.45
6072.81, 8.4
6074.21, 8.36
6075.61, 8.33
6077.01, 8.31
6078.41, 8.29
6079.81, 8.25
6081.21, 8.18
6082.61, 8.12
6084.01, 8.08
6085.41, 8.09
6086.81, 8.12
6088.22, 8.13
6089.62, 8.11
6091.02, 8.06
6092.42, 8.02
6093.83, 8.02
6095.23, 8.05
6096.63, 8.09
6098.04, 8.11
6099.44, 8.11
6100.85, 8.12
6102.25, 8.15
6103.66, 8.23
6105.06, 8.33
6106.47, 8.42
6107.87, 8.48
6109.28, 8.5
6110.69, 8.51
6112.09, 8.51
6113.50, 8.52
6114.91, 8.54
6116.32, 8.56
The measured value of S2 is 8.54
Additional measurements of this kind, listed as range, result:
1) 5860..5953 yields 8.57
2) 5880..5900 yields 8.73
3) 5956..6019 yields 8.89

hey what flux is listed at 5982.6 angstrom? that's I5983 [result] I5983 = 8.33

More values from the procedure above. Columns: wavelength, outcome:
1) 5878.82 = 8.66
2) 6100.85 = 8.12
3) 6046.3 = 8.9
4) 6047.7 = 8.85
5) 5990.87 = 9.06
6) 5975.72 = 8.31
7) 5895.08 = 8.62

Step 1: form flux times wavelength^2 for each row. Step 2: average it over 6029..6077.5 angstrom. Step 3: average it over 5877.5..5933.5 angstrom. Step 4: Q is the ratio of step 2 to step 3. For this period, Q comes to 1.08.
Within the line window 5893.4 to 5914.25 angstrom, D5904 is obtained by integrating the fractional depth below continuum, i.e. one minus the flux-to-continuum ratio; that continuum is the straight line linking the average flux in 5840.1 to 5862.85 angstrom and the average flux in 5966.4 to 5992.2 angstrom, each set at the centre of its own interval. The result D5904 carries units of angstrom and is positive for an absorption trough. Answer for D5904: 1.8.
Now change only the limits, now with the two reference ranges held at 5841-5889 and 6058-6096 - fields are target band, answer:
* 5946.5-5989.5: -0.9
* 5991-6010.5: -1.2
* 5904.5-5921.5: 1.7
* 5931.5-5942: 0.1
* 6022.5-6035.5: -0.5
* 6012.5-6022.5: -0.8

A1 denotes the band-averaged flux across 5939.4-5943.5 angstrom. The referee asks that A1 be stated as 8.78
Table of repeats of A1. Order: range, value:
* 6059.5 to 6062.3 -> 8.55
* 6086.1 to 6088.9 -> 8.1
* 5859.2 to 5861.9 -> 9.28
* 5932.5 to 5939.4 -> 8.61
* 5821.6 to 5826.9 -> 8.91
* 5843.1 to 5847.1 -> 9.01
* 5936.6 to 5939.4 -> 8.61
